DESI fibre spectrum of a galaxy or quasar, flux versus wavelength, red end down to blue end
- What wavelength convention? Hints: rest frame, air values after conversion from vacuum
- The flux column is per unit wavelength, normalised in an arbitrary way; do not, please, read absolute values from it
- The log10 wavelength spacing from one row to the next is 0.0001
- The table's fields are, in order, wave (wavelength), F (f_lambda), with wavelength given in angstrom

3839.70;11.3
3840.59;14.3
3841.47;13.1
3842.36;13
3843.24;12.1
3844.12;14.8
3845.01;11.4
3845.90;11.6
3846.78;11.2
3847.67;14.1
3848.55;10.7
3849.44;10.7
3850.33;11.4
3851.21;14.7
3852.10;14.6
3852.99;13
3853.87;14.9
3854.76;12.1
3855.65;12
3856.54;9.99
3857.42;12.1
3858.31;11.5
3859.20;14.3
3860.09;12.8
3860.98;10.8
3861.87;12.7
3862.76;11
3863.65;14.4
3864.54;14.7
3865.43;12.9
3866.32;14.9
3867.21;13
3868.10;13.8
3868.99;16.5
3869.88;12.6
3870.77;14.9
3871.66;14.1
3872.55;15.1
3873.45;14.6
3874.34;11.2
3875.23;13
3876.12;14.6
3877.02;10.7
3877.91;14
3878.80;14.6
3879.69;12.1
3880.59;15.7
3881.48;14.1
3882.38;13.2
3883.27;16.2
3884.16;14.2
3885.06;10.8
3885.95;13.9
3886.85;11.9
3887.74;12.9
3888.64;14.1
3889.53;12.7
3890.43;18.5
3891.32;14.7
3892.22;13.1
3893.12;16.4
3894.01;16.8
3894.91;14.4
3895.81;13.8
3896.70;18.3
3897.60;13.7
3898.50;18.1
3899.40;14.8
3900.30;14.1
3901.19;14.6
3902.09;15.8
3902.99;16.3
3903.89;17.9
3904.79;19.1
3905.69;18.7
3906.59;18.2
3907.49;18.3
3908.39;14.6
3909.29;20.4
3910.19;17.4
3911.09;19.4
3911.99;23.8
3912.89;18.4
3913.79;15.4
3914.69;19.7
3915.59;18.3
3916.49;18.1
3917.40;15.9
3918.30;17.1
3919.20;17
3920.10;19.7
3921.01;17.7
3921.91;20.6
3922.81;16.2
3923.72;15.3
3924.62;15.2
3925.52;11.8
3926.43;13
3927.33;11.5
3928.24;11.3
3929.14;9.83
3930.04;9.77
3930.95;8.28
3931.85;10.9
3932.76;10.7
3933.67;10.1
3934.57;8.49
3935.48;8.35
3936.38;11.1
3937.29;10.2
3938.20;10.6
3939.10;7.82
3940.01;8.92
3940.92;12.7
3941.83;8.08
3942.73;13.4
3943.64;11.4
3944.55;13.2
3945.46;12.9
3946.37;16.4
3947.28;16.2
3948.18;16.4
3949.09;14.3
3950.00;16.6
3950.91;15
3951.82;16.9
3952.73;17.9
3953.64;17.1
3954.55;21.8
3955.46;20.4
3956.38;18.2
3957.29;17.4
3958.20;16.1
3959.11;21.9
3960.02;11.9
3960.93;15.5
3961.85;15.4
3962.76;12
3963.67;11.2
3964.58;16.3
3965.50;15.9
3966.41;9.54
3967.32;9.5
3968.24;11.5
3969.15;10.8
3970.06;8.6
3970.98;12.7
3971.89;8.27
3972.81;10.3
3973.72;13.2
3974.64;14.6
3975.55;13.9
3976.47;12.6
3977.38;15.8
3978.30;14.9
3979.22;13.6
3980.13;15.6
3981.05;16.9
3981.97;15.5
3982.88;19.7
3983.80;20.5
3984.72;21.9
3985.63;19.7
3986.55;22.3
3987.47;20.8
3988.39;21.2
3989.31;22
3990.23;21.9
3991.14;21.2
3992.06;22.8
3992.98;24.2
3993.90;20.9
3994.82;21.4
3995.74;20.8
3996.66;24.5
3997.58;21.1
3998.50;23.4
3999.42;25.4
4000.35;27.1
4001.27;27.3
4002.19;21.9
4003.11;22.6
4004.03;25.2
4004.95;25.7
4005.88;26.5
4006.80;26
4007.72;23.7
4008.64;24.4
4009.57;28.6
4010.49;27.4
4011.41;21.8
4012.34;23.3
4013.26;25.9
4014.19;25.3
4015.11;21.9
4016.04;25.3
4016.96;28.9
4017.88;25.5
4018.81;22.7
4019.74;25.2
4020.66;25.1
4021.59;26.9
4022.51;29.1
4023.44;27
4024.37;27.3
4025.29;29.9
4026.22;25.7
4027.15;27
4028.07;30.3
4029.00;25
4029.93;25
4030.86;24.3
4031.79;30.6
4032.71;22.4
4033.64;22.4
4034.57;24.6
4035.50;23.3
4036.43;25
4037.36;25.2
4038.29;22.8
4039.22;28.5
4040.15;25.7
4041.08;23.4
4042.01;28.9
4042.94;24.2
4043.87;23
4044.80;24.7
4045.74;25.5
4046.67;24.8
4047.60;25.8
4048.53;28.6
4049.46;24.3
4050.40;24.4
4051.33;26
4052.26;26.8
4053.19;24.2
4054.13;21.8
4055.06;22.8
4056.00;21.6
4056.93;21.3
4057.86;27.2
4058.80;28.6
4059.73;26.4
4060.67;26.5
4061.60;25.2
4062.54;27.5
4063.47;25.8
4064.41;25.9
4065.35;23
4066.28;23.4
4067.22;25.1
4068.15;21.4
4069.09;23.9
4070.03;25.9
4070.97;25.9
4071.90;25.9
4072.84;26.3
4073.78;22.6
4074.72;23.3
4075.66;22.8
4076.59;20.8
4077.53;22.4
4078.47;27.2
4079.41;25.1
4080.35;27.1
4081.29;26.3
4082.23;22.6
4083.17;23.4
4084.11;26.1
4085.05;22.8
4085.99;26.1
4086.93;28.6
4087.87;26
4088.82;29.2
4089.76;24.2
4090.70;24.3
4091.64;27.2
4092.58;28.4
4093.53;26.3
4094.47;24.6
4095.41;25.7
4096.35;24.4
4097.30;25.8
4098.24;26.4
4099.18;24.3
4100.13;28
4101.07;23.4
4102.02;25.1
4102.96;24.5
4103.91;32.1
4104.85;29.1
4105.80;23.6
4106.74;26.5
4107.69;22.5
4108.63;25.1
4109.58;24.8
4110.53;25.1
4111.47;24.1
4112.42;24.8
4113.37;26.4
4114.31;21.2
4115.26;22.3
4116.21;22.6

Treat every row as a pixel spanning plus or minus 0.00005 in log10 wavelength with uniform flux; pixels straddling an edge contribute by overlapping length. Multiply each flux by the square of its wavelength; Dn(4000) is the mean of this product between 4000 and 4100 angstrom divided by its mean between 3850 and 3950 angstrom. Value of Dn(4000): 1.92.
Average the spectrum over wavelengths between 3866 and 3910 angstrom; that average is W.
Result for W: 14.9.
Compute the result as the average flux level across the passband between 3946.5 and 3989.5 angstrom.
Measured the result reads 15.7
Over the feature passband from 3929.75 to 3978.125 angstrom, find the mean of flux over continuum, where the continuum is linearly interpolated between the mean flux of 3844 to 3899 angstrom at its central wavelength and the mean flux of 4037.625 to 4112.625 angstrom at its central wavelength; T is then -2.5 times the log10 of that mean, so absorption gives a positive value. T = 0.35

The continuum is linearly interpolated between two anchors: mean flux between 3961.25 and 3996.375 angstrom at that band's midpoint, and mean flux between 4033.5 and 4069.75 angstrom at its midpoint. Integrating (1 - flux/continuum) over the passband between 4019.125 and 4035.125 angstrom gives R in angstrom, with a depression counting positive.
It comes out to -3.1 angstrom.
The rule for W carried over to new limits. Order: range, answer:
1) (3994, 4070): 25.1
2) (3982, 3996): 21.3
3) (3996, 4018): 24.9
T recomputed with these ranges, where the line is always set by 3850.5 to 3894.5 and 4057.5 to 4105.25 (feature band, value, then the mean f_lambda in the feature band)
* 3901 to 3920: -0.14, 17.9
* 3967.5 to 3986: 0.33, 14.4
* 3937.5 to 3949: 0.39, 12.4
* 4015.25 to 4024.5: -0.19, 26.1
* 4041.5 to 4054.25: -0.08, 25.3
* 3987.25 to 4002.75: -0.11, 22.8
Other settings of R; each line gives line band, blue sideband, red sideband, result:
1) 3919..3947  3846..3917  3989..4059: 9.1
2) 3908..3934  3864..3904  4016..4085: 1.9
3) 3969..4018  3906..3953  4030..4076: -1.7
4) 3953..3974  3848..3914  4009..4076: 6.0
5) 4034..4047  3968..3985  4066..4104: -2.7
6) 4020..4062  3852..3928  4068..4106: -4.8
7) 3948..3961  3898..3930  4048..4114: 1.0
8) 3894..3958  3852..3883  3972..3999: 3.3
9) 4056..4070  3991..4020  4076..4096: 0.1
